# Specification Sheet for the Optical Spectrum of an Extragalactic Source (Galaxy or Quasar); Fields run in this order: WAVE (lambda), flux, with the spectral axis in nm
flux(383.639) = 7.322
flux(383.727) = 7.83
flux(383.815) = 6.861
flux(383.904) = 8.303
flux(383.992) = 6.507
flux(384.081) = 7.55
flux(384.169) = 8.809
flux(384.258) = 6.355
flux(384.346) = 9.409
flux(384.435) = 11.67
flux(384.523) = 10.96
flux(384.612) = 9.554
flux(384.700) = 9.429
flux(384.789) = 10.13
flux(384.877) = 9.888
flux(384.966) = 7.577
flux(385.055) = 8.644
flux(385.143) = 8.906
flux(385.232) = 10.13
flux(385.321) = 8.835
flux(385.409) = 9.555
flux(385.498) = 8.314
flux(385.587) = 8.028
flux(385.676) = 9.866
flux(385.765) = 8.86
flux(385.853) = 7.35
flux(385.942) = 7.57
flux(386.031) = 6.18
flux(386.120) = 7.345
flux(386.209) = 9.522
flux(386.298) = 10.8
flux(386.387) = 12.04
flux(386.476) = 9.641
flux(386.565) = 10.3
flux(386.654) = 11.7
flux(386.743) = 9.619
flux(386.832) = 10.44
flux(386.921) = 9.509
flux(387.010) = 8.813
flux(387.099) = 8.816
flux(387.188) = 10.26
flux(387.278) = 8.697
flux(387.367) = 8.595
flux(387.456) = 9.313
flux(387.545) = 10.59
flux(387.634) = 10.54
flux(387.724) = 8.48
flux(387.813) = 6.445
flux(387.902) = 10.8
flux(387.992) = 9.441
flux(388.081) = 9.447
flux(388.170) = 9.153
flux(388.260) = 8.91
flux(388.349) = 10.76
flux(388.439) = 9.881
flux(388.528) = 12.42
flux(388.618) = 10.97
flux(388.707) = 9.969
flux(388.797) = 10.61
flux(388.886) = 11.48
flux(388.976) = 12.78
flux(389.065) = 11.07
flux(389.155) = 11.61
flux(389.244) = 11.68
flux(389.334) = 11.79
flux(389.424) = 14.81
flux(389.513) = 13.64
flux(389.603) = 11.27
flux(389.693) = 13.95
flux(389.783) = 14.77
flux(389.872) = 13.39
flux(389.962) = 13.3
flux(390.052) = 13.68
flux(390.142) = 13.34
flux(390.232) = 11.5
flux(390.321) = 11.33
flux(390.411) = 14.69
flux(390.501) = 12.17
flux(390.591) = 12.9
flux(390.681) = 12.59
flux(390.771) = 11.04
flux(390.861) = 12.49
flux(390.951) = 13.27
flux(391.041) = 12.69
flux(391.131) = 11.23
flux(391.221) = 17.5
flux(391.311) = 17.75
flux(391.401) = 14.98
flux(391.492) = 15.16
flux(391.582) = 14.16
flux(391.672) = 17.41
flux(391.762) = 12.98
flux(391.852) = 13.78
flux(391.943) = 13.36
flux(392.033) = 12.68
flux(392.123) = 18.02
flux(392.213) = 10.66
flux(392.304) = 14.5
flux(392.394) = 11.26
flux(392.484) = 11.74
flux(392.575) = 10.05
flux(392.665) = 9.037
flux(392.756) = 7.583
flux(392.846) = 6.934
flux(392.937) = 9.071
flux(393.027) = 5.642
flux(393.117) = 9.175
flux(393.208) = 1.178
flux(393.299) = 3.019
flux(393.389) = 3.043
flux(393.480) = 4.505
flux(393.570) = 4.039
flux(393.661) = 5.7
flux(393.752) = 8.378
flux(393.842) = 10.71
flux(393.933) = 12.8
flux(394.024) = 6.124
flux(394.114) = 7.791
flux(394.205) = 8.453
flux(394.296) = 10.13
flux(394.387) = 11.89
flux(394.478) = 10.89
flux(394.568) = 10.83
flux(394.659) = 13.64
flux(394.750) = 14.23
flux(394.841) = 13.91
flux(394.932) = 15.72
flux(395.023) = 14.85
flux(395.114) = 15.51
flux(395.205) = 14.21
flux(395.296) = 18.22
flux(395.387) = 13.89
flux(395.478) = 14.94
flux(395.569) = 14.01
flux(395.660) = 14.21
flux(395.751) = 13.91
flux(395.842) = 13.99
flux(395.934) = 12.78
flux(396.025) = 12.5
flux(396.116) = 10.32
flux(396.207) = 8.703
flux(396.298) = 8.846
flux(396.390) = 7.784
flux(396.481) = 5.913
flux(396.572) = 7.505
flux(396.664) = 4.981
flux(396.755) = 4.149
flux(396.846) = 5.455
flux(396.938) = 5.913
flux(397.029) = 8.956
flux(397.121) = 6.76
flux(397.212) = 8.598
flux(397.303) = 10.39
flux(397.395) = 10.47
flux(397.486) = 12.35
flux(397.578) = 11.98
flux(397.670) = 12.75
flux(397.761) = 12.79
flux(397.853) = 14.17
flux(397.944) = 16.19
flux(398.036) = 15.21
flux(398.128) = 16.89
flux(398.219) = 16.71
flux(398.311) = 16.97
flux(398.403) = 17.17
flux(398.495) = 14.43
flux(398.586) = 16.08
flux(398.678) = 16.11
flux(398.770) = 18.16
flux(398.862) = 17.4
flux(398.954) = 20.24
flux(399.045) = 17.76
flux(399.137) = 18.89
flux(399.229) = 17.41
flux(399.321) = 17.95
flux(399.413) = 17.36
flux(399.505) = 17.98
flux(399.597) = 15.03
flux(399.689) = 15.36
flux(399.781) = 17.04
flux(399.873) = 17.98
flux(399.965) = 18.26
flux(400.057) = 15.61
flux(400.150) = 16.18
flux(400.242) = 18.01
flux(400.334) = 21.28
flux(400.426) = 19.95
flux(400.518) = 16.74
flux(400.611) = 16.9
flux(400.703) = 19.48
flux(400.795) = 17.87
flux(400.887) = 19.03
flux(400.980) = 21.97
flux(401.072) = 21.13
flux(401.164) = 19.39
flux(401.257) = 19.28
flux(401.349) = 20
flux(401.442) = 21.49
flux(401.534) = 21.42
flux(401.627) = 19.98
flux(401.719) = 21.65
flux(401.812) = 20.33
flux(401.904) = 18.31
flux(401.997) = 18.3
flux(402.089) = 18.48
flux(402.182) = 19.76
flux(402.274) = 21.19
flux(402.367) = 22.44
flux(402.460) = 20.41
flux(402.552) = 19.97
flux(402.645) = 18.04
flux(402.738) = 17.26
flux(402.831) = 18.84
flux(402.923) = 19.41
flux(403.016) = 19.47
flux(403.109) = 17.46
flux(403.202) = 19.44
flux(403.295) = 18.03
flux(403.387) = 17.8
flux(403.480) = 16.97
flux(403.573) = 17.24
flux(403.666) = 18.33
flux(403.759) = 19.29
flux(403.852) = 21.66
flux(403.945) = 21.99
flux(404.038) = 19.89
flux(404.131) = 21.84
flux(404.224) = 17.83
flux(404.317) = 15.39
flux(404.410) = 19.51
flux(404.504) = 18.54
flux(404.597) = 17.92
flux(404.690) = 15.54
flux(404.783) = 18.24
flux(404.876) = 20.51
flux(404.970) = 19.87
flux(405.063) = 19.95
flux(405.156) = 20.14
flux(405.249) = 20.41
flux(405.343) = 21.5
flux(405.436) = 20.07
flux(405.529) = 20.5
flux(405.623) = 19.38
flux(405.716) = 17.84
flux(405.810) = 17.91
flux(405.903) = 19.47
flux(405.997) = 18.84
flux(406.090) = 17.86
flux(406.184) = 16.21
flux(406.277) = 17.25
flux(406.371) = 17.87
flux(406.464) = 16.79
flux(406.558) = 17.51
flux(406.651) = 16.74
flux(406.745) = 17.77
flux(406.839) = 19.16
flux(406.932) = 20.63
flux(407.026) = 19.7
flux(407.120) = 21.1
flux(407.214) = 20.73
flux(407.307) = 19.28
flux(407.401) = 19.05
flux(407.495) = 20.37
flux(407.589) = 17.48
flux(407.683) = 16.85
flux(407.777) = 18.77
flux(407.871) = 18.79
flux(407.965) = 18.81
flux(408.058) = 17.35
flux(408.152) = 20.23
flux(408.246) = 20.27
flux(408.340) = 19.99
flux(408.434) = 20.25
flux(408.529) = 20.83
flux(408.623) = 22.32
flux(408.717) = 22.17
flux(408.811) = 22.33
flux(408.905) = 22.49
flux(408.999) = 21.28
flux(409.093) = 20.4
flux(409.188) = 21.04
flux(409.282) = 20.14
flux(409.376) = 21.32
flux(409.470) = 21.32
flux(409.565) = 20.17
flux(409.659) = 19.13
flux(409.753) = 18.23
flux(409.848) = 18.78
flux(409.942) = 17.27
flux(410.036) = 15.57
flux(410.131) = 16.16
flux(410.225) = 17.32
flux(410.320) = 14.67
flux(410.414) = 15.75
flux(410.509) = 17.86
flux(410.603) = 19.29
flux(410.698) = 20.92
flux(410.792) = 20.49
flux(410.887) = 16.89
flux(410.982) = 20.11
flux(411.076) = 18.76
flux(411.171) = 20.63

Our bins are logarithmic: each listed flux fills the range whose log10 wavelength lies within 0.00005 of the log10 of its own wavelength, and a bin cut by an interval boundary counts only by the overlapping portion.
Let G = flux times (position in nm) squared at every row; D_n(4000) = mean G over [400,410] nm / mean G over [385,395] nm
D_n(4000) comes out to 1.95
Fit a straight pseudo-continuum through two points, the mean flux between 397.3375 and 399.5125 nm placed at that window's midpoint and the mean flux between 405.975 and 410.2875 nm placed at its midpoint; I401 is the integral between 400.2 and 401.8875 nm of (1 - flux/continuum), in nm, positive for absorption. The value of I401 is -0.30 nm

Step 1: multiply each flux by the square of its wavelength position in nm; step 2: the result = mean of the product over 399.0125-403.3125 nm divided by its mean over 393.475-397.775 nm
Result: 1.83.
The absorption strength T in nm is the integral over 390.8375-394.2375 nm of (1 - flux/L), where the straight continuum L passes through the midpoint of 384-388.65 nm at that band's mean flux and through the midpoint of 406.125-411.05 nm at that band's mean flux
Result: 0.41 nm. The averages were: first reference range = 9.34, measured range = 10.5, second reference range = 19.1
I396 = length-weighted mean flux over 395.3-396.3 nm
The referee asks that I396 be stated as 13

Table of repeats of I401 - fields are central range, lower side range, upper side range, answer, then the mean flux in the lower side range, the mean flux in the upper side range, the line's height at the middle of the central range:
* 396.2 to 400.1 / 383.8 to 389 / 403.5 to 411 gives 0.401 nm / 9.38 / 19.1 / 14.9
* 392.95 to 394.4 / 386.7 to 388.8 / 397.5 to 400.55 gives 0.696 nm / 9.67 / 16.7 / 13.4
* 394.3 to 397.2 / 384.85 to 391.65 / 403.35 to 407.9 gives 0.622 nm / 11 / 18.9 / 14.4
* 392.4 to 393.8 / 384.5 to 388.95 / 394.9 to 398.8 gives 0.561 nm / 9.51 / 12.3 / 11.3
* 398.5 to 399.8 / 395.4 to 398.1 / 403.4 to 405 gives -0.391 nm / 10.7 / 18.8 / 13.3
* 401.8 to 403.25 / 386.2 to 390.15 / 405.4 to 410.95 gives -0.221 nm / 10.9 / 19.1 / 16.7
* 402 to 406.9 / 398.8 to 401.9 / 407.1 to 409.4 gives 0.136 nm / 18.7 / 20.1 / 19.4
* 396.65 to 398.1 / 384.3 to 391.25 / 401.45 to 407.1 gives 0.496 nm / 10.6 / 19.1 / 15.5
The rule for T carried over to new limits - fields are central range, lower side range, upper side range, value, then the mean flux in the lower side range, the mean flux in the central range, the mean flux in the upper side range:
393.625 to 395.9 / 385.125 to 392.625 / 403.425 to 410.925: 0.25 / 11.3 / 12.4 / 19.1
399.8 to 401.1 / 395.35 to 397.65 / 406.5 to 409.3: -0.50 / 9.98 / 18.5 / 19.8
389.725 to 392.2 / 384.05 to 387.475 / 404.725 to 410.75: -0.46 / 9.21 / 13.7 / 19.2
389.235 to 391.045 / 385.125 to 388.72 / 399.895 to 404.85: -0.23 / 9.43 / 12.9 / 19.1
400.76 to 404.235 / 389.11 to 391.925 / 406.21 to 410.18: -0.43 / 13.4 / 19.6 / 19.4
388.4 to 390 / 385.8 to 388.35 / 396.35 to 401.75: -0.27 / 9.32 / 12.2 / 15.4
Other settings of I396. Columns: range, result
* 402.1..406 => 19.2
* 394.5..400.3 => 13.7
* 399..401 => 17.9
